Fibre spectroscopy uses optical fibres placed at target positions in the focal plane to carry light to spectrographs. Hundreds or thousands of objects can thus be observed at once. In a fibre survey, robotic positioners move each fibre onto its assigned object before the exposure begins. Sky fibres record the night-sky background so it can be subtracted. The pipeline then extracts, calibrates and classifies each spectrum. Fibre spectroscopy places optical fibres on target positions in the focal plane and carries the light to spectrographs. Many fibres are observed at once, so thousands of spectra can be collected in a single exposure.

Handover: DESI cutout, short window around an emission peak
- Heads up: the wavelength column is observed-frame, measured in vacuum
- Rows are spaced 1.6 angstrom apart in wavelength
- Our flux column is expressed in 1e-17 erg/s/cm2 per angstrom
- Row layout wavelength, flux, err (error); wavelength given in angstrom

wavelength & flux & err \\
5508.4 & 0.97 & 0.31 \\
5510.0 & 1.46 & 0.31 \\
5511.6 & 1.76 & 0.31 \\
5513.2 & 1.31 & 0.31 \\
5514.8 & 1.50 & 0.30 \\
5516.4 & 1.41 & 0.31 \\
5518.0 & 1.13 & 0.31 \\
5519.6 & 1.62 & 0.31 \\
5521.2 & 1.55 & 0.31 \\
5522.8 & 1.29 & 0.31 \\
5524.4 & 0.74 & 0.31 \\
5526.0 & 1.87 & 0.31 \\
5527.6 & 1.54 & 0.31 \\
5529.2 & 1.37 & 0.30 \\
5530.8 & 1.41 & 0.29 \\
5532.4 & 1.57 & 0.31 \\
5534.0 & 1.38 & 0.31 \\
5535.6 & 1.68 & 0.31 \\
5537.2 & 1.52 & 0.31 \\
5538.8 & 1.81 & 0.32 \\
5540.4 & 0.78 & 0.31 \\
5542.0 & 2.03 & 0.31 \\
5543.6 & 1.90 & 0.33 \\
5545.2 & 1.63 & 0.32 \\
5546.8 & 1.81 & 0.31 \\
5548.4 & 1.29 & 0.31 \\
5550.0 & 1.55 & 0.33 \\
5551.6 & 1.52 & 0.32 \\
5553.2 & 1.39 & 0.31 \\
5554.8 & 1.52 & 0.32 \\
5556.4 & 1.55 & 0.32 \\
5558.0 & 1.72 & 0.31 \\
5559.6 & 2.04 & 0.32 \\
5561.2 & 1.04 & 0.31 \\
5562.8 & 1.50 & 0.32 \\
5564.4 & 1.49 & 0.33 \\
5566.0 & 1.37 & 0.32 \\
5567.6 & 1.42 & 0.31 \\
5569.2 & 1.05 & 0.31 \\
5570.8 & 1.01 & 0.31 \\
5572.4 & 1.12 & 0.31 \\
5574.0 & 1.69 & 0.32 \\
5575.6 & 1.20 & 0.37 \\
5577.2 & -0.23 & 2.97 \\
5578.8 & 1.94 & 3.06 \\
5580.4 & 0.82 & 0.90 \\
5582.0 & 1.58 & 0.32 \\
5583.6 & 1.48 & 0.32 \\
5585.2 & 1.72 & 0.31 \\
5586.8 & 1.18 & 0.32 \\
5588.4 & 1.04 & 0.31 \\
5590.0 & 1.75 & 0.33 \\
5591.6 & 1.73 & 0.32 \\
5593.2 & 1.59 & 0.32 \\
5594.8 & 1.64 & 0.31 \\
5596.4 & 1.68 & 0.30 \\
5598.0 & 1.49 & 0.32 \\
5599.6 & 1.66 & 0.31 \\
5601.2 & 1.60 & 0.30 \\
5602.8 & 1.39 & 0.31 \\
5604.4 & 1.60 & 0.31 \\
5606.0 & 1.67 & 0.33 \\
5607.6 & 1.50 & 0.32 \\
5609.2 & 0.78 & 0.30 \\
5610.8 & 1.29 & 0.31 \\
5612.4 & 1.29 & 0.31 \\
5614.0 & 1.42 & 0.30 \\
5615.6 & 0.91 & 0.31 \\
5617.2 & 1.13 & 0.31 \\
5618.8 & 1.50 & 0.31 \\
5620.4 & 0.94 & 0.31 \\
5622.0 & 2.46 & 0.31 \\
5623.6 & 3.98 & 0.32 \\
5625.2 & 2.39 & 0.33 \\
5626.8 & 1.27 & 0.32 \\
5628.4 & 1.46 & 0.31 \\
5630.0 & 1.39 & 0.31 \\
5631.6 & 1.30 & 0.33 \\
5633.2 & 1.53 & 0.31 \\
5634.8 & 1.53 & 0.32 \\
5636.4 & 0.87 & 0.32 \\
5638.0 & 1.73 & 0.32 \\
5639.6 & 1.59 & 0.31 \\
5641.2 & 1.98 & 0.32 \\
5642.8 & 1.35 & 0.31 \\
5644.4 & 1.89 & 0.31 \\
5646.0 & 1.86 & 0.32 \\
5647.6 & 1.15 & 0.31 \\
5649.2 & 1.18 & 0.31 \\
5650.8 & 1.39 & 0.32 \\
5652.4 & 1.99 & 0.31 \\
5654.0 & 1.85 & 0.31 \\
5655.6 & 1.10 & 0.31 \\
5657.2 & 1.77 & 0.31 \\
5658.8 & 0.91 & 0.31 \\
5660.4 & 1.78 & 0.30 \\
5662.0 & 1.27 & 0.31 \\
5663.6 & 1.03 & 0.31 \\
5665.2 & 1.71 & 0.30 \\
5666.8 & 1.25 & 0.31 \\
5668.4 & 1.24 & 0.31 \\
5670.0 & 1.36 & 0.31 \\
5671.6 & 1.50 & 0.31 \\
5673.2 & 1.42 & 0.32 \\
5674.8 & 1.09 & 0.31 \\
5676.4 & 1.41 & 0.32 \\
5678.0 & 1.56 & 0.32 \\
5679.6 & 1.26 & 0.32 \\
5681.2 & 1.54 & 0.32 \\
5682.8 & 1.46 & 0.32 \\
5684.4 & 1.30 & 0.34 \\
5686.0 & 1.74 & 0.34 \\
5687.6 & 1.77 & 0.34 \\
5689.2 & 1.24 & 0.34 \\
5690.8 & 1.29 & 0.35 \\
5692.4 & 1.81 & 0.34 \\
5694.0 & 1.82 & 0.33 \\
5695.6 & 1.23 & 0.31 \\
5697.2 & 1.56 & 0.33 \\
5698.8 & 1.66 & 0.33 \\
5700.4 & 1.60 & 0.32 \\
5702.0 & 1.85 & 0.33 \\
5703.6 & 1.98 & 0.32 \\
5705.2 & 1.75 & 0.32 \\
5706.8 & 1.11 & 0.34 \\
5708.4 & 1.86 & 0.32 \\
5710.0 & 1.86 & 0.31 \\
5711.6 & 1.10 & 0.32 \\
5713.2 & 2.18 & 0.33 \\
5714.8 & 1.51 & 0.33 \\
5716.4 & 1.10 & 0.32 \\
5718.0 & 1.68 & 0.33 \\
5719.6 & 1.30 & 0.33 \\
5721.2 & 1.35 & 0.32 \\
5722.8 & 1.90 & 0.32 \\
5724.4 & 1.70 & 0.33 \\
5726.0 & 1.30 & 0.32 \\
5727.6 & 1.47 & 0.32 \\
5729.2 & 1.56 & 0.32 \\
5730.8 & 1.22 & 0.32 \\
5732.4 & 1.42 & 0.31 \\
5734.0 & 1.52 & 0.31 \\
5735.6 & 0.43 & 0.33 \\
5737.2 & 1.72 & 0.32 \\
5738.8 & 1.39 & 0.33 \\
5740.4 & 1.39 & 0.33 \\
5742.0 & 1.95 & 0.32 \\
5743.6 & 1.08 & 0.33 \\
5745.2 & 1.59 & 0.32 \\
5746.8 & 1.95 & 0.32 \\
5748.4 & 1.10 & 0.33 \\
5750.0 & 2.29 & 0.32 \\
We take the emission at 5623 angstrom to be H-gamma 4340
